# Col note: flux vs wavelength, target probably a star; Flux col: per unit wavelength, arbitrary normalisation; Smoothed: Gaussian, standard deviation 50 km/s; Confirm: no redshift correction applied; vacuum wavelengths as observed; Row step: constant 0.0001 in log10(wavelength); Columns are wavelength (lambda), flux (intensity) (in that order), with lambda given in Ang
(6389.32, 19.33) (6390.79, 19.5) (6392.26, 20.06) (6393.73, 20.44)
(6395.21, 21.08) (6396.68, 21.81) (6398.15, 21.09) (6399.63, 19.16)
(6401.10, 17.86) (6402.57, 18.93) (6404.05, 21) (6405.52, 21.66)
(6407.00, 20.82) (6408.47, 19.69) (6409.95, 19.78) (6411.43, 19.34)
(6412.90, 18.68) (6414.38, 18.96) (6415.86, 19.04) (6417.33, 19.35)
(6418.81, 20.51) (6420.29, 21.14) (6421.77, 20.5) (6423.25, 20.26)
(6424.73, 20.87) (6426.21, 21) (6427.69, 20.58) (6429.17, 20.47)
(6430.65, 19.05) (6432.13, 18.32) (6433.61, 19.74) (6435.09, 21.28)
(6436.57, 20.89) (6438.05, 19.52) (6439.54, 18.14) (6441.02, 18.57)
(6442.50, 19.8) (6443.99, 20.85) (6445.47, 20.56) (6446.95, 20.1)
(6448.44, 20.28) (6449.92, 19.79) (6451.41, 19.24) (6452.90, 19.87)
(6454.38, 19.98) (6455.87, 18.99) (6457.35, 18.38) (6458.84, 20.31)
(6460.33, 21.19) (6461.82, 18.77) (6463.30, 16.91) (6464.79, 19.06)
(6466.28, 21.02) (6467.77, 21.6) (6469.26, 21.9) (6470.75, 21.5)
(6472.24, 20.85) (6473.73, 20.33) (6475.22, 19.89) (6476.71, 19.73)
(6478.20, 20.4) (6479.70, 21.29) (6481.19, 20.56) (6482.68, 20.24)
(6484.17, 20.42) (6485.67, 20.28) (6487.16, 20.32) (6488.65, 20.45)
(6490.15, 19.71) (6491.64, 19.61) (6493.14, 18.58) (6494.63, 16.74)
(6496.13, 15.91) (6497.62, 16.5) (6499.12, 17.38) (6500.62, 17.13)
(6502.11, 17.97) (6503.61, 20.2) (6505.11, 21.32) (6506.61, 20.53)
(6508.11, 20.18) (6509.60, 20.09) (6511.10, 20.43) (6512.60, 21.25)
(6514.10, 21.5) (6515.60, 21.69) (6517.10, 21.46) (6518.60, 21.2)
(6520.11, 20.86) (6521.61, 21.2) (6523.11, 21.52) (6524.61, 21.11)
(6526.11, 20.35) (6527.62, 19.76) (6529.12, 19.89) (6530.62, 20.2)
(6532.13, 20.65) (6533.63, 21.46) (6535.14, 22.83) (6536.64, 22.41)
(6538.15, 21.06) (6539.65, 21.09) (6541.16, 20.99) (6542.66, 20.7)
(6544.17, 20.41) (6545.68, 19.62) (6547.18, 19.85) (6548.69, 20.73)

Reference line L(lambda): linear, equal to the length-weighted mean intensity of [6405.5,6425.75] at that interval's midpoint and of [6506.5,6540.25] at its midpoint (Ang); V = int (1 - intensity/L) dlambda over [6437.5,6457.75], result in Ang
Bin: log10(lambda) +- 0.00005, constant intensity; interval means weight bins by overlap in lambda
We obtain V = 0.7 Ang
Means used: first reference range 20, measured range 19.6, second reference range 21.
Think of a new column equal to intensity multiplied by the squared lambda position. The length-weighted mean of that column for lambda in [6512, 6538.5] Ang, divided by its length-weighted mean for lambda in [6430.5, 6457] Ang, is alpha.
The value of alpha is 1.10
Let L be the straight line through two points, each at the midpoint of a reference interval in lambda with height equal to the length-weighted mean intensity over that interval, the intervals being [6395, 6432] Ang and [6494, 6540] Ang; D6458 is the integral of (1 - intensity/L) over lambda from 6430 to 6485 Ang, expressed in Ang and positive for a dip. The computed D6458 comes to 0.4 Ang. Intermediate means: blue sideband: 20.1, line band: 20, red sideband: 20.2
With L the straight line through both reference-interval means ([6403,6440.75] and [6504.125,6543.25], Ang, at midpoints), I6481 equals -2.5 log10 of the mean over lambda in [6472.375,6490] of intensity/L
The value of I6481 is 0.01 mag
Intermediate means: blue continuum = 20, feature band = 20.3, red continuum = 21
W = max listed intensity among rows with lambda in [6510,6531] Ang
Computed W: 21.69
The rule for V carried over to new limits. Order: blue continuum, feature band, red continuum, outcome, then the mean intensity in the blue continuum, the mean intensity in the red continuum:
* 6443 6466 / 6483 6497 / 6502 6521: 0.8 Ang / 19.6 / 20.8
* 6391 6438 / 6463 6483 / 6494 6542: -0.3 Ang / 20.1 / 20.2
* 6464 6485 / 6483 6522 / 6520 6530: 1.7 Ang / 20.6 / 20.7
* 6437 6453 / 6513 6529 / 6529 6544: -0.1 Ang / 19.7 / 21.2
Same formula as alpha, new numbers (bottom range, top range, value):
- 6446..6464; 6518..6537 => 1.10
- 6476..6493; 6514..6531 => 1.05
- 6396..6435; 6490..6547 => 1.04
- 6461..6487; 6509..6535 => 1.05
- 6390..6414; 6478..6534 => 1.03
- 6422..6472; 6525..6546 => 1.07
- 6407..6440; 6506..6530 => 1.08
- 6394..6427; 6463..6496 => 1.02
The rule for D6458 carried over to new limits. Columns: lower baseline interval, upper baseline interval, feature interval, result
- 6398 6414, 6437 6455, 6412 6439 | -0.3 Ang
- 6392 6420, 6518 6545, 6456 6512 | 2.5 Ang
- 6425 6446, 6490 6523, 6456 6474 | -0.3 Ang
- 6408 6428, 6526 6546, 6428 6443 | 0.4 Ang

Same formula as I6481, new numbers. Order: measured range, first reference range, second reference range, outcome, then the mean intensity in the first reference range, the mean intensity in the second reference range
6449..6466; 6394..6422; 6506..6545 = 0.056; 20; 21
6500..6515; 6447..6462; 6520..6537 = 0.028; 19.7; 21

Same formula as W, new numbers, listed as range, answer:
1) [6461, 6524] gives 21.9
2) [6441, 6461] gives 21.19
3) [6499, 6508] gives 21.32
